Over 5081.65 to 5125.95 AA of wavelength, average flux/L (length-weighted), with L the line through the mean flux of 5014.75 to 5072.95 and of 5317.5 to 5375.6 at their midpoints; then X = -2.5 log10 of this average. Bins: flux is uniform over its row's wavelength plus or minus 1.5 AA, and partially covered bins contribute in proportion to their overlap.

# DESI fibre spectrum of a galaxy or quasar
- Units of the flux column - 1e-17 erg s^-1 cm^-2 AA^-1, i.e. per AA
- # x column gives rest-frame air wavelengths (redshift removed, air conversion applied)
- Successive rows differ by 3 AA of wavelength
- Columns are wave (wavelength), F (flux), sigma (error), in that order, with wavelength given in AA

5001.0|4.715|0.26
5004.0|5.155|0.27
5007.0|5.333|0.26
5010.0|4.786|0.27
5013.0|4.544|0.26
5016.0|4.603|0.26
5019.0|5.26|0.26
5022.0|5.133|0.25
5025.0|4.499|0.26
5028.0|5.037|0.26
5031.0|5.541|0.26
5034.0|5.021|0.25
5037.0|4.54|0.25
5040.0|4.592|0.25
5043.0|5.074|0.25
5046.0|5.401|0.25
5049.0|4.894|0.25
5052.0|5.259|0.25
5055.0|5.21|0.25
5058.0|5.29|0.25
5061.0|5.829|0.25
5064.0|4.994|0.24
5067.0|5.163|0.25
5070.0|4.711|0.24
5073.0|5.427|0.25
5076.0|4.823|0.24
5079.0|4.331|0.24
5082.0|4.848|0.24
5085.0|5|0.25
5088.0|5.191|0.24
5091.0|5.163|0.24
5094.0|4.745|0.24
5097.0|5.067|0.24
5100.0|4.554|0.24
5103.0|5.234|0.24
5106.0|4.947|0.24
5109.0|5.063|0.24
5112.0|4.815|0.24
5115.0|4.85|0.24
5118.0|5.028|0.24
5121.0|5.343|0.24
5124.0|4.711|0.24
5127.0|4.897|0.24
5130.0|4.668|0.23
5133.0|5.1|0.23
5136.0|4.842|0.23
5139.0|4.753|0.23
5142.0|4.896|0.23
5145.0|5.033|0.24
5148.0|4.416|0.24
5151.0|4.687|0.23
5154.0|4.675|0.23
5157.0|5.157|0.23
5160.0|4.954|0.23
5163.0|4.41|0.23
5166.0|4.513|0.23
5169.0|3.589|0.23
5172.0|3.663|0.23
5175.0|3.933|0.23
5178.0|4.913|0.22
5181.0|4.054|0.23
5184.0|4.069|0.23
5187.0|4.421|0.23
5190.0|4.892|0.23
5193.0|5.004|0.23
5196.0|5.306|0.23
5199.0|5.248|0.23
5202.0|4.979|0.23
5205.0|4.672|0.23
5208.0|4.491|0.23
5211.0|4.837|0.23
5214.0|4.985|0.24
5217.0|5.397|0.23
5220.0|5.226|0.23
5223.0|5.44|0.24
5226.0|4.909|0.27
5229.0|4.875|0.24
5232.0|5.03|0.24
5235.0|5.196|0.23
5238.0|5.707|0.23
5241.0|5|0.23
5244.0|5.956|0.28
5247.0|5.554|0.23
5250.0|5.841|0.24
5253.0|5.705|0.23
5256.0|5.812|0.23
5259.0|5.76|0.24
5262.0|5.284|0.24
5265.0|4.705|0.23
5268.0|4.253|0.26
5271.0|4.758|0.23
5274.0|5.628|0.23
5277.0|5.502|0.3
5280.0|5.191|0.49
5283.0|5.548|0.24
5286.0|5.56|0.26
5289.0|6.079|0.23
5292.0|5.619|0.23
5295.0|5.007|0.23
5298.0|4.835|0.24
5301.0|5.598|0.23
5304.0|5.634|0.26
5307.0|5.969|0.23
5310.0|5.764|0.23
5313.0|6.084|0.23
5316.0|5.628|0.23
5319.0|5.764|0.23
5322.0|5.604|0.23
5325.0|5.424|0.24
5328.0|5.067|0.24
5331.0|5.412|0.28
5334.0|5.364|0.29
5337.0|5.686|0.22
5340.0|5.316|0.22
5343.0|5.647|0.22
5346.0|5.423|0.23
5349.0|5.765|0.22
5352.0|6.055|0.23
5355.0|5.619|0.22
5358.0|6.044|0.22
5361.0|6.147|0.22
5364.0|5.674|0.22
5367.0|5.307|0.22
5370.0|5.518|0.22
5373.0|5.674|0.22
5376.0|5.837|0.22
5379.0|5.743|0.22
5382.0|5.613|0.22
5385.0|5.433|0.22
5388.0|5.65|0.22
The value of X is 0.04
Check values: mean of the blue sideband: 5.07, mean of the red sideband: 5.61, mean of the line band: 4.97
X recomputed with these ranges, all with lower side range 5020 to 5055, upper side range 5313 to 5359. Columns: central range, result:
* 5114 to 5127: 0.042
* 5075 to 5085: 0.086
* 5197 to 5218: 0.085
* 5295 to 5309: 0.013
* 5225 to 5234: 0.092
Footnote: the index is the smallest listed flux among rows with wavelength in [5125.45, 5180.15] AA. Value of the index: 3.589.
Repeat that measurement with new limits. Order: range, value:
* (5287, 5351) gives 4.835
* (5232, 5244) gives 5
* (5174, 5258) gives 3.933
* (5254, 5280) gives 4.253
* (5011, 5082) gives 4.331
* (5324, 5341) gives 5.067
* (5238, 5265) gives 4.705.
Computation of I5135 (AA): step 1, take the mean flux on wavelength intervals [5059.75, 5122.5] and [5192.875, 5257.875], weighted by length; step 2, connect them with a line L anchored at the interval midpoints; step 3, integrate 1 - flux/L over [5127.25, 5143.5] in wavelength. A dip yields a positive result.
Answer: 0.7 AA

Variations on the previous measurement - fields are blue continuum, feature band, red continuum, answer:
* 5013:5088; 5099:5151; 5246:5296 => 2.6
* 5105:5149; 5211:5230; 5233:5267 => 0.8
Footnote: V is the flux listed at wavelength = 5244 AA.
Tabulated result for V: 5.956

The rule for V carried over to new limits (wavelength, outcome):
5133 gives 5.1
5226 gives 4.909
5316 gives 5.628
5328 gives 5.067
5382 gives 5.613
